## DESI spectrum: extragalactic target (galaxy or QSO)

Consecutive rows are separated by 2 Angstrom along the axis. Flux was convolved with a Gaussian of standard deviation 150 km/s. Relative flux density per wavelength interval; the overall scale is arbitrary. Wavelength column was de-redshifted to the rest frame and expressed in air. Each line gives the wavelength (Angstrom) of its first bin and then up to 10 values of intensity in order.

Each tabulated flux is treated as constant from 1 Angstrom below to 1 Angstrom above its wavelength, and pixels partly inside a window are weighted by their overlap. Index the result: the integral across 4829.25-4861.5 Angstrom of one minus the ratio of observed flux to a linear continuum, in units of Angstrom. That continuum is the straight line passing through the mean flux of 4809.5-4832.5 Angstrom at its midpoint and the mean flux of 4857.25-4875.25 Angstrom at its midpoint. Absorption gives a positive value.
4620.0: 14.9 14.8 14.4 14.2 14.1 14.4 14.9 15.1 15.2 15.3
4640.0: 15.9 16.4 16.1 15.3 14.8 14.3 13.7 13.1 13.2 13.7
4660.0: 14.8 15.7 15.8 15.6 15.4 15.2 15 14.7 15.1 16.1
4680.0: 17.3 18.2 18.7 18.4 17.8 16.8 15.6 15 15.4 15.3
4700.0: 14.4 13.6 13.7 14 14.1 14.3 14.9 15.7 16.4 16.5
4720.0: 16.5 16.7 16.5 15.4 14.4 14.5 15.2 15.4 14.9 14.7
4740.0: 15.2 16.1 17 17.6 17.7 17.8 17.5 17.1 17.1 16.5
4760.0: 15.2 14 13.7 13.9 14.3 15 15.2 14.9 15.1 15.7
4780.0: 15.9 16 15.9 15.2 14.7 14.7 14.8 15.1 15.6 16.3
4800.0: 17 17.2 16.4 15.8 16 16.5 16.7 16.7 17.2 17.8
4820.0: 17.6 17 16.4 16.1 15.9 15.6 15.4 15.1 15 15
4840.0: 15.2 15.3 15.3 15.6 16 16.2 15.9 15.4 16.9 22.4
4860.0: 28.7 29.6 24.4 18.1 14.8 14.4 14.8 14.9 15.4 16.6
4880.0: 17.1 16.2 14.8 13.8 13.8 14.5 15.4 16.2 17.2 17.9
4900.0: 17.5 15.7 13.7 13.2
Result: 2.7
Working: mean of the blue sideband 16.6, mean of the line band 17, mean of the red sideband 20.1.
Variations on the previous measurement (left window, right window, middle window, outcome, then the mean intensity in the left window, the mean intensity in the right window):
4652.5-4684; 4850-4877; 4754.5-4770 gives 1.8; 15.3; 18.8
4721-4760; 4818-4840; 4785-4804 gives 0.4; 16.1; 16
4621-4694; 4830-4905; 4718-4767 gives 0.2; 15.4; 16.7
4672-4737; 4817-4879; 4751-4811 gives 3.1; 15.7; 17.2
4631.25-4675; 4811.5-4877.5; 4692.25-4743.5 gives 1.8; 15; 17.2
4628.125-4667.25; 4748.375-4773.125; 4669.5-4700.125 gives -2.2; 14.9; 15.7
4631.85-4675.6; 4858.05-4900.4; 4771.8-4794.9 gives 1.7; 15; 17.5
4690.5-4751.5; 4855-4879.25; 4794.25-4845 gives 5.2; 15.5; 19.2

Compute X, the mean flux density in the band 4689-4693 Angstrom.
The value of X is 16.2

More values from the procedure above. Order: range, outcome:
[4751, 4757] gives 17.2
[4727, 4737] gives 14.9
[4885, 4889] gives 13.8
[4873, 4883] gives 16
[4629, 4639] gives 15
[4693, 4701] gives 15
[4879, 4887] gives 15.5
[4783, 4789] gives 15.3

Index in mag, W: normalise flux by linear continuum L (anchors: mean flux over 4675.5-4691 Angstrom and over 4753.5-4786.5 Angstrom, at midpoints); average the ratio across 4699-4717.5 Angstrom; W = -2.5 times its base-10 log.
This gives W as 0.15 mag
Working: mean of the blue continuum 17.4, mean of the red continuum 15.3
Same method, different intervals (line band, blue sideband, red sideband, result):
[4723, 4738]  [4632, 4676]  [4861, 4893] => 0.03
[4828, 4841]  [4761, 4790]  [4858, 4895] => 0.08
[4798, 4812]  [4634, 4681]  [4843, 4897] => 0.01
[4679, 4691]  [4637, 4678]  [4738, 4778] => -0.17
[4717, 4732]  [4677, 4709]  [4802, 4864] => 0.03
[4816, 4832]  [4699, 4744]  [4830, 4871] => 0.04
